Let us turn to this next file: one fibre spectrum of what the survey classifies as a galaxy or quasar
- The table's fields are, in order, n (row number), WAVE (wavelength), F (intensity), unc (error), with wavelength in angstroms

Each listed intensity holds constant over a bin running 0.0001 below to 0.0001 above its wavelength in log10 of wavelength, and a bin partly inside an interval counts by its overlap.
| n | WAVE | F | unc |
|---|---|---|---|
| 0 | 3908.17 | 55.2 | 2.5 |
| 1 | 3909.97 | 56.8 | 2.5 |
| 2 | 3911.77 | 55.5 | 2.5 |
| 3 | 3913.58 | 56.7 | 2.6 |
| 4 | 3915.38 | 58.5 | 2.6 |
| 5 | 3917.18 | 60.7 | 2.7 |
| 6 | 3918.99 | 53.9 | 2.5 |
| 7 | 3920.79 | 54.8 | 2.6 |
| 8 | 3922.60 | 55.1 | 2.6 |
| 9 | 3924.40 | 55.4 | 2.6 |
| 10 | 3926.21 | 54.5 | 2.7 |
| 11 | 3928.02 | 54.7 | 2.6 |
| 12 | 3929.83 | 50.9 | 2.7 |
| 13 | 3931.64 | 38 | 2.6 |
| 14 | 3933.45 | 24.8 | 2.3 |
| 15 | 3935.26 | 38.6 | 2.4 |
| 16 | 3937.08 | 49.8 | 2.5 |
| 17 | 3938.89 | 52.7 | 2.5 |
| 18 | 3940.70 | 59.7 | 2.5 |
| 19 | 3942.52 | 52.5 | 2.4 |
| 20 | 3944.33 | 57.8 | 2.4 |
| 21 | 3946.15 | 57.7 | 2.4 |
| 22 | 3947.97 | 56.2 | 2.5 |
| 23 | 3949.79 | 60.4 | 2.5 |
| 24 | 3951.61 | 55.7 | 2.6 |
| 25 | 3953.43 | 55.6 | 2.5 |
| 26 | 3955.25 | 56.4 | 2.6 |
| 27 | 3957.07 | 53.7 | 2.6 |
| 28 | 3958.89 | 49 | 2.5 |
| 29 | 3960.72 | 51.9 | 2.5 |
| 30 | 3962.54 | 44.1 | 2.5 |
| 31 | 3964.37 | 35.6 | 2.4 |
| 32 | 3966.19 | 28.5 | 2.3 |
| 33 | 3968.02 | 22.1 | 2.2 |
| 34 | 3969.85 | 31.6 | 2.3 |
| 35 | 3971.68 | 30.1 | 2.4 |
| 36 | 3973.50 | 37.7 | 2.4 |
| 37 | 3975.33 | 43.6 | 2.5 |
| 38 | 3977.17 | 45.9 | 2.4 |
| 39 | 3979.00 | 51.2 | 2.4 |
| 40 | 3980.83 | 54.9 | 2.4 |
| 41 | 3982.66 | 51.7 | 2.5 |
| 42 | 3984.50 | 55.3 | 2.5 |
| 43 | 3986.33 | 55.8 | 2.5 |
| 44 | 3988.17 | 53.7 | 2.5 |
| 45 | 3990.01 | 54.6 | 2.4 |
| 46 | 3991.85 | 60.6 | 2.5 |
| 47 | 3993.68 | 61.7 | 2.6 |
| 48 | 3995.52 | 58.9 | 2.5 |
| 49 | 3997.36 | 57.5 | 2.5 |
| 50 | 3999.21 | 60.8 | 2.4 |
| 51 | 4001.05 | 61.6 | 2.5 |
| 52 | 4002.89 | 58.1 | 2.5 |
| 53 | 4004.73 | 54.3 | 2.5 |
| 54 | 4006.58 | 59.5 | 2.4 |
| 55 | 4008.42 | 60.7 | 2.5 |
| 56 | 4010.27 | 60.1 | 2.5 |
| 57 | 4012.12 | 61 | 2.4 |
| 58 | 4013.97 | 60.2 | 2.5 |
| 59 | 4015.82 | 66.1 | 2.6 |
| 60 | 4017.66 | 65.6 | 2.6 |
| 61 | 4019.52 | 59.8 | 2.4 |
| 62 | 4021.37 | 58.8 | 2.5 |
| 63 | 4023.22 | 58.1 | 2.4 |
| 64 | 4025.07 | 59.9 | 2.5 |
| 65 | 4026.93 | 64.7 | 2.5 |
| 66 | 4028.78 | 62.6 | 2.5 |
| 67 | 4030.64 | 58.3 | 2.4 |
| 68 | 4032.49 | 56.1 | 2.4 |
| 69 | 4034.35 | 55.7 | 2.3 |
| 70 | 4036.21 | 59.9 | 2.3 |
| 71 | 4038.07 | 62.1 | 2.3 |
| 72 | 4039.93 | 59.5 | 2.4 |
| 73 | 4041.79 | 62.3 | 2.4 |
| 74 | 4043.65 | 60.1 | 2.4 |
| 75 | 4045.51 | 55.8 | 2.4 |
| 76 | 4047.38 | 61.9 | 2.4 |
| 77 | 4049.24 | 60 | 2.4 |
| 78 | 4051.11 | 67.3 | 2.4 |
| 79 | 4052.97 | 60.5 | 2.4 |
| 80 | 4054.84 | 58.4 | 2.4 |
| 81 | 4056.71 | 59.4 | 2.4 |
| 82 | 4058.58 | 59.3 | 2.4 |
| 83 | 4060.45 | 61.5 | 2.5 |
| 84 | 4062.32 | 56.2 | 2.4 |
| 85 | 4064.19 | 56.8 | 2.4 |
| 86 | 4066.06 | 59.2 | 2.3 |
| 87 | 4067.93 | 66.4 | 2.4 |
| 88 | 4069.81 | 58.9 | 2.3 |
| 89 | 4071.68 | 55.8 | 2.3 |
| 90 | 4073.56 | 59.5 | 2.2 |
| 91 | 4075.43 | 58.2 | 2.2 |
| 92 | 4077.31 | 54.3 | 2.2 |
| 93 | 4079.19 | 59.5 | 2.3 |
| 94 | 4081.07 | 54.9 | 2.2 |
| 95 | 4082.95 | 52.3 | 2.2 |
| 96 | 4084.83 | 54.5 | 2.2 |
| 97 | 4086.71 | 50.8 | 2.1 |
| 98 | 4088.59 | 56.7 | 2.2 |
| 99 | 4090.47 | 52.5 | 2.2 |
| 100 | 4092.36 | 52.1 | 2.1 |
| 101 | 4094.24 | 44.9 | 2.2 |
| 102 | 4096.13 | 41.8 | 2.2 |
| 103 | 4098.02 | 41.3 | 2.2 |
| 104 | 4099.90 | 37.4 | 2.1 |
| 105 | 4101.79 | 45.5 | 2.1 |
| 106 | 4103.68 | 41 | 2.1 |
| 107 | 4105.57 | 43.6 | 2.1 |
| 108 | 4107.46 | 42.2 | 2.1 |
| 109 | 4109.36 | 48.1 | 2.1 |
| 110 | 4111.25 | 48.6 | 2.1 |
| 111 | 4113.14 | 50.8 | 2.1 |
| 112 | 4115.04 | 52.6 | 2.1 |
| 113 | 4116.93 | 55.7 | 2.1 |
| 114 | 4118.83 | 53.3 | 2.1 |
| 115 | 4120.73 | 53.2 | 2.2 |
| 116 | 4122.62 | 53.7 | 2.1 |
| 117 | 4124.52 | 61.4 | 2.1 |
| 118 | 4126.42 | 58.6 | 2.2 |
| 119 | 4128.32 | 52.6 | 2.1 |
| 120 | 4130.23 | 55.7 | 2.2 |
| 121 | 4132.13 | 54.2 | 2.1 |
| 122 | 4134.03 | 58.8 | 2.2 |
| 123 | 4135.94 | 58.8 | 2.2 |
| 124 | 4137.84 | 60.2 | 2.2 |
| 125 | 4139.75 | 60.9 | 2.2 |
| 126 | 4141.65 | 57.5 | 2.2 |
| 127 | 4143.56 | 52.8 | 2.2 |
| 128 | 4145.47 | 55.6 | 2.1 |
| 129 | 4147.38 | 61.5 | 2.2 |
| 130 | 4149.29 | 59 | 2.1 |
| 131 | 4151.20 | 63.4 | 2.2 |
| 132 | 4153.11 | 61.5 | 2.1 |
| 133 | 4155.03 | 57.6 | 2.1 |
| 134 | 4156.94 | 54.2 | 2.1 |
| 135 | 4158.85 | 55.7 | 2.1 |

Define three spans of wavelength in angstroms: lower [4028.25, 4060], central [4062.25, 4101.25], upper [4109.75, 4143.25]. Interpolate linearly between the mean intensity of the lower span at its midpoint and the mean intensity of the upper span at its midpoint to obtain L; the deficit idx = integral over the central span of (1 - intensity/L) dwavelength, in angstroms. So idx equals 3.1 angstroms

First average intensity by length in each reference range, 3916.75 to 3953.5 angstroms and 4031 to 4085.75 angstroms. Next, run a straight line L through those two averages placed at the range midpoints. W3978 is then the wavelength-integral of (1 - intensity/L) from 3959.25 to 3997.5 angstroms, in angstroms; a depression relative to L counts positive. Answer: 5.4 angstroms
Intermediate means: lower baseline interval 52.2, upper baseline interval 58.8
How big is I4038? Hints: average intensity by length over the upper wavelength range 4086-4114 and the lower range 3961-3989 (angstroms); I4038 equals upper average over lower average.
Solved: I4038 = 1.08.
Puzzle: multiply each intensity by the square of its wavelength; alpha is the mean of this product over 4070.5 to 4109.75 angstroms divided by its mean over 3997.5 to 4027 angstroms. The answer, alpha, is 0.9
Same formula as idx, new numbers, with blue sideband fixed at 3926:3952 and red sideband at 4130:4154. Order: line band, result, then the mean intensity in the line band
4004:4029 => -3.3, 60.8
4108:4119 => 1.2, 51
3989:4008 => -2.1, 58.8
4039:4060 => -2.1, 60.4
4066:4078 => -0.7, 59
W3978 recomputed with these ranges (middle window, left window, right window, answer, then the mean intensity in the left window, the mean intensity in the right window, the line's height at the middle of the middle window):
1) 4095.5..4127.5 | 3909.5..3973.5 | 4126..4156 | 4.5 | 49.2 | 58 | 56.7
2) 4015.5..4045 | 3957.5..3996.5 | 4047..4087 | -3.7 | 46.7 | 58.5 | 53.7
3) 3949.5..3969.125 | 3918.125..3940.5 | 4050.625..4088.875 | 1.8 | 49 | 58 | 50.9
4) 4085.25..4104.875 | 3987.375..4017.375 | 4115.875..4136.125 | 3.5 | 59.5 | 55.9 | 56.8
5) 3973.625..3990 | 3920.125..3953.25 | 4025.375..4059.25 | 1.3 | 51.7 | 60.2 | 55.3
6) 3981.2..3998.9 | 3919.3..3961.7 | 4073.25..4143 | -1.6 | 52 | 52.3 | 52.1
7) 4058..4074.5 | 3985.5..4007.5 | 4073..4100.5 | -2.0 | 58.1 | 51.4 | 53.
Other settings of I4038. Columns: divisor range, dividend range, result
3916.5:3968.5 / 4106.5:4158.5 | 1.12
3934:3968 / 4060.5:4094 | 1.13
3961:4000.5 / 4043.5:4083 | 1.24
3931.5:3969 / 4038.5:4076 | 1.25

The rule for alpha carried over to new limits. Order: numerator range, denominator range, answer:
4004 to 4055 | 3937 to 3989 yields 1.28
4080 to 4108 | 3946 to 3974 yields 1.13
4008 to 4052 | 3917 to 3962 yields 1.22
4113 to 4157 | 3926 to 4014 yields 1.21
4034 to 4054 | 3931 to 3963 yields 1.25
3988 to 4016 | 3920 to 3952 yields 1.19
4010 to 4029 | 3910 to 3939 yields 1.27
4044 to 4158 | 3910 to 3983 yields 1.21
